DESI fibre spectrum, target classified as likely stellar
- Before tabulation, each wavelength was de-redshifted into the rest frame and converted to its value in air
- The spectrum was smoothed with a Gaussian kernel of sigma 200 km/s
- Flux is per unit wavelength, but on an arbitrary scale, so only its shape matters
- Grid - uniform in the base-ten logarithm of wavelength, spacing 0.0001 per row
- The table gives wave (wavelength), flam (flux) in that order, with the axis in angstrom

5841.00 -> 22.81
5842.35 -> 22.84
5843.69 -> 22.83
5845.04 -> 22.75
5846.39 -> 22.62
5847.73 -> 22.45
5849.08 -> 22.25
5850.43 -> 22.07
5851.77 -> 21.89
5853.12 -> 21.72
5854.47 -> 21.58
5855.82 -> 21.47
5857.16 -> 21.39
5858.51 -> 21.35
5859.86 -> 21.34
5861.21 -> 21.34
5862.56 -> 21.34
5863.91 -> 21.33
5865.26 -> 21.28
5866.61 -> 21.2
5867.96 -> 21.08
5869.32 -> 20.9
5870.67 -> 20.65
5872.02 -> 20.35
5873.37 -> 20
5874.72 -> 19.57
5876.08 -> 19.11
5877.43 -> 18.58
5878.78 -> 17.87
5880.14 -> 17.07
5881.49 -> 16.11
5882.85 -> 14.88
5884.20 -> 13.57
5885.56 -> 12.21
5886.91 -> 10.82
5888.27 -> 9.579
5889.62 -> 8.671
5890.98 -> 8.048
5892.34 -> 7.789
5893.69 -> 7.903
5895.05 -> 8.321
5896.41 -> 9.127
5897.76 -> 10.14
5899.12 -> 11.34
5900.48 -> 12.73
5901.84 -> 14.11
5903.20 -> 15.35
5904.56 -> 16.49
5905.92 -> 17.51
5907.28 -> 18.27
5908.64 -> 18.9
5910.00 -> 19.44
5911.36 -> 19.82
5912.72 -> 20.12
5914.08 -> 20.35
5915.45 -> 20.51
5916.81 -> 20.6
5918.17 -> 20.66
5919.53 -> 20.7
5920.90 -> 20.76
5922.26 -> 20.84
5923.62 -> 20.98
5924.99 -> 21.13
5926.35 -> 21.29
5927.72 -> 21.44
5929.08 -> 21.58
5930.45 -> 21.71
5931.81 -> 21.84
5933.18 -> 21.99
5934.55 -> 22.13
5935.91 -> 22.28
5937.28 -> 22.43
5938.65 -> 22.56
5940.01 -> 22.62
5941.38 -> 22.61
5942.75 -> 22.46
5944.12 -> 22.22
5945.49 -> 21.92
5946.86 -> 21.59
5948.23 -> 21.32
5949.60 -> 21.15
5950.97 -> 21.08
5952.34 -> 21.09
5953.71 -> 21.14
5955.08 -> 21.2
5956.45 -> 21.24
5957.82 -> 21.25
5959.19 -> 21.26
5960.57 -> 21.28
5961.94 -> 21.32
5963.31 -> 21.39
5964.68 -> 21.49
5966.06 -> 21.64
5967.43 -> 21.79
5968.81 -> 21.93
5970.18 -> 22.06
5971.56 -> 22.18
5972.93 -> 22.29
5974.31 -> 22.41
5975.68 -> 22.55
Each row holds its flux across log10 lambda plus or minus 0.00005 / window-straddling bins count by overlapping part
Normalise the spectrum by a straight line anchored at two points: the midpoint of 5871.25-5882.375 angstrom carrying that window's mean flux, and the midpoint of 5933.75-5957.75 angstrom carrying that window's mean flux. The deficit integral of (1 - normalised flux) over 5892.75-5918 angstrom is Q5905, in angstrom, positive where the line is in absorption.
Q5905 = 5.49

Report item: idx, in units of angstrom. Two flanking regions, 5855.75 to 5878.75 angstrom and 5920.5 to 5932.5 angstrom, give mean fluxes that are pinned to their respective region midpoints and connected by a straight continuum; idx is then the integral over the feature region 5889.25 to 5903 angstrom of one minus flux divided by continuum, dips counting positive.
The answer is 7.2 angstrom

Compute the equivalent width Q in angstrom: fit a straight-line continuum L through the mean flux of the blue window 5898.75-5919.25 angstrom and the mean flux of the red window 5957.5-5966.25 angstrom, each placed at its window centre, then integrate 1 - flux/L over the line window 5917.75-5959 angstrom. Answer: -3.7 angstrom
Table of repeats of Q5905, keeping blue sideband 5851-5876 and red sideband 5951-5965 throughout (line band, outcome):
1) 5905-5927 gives 1.1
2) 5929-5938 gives -0.3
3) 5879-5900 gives 9.9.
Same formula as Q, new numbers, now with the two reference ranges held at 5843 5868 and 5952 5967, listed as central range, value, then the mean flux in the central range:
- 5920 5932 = 0.1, 21.3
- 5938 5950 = -0.4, 22.1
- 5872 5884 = 2.1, 17.9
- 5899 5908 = 2.6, 15.4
